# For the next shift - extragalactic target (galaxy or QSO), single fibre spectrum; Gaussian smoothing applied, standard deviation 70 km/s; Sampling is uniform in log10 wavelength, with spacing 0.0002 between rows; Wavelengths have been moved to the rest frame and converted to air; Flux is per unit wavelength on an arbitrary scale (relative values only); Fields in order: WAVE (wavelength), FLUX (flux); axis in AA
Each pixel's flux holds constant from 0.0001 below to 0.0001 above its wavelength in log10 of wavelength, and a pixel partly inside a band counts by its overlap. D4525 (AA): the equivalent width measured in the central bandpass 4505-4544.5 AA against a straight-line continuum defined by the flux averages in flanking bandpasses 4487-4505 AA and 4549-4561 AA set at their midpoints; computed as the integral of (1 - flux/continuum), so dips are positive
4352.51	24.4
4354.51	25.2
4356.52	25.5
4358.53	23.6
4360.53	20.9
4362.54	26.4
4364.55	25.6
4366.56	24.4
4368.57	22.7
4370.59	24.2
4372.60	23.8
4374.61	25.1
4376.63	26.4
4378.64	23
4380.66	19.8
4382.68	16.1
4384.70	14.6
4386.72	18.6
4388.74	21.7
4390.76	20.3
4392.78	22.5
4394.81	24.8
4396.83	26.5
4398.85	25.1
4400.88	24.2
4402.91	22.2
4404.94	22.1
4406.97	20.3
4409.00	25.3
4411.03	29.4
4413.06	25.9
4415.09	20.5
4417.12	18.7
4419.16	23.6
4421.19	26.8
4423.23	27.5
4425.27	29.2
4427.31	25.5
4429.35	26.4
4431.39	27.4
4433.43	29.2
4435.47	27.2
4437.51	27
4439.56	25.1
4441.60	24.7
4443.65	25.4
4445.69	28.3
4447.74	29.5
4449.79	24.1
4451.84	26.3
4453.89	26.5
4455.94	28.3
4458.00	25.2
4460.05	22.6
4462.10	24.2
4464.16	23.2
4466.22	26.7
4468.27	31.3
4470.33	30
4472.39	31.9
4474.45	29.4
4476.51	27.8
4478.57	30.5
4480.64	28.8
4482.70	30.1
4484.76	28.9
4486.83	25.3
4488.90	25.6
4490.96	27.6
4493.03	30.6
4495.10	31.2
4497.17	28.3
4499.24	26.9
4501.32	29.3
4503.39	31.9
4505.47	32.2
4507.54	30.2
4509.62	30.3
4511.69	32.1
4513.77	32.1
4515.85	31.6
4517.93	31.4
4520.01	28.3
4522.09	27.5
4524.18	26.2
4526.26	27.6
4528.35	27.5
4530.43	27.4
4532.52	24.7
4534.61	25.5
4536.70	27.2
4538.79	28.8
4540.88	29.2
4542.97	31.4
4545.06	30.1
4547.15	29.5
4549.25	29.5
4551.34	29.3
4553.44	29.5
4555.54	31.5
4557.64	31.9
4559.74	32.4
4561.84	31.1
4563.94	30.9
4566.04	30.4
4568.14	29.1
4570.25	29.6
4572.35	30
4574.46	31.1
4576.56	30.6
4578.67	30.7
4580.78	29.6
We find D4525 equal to 1.04 AA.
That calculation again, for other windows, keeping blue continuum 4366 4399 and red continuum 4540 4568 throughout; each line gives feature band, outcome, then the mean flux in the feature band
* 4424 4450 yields -2.2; 26.9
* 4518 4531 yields 0.6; 27.7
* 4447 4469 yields -0.2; 26.1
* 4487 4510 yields -1.2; 29.3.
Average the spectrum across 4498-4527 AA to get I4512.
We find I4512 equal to 29.8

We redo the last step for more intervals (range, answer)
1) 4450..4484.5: 27.6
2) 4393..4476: 25.9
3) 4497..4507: 29.9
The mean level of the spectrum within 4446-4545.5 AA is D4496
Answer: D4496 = 28.4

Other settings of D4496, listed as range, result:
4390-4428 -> 24.2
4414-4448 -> 25.9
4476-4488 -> 28.6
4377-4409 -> 21.7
